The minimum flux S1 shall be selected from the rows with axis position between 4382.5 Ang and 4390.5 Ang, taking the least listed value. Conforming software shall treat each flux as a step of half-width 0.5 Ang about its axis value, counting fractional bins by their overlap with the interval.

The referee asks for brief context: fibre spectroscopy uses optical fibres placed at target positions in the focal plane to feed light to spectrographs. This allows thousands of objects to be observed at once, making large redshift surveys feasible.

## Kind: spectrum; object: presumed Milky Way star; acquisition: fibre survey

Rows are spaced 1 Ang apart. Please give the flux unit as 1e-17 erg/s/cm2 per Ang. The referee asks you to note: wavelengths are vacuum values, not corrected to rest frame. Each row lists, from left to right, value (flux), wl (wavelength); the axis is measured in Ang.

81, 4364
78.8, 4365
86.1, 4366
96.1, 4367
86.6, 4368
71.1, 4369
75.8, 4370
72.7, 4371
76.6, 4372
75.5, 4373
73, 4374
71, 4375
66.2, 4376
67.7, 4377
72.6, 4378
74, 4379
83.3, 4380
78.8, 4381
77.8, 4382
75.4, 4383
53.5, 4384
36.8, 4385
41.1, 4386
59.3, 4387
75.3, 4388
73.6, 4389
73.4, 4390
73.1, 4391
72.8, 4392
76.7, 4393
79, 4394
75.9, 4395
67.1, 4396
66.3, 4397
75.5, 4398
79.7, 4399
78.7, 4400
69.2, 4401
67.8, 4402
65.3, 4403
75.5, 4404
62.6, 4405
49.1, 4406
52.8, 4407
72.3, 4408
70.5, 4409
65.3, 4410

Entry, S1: 36.8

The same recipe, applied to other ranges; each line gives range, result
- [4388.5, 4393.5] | 72.8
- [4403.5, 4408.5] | 49.1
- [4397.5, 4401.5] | 69.2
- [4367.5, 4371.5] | 71.1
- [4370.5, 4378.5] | 66.2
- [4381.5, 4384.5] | 53.5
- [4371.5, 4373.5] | 75.5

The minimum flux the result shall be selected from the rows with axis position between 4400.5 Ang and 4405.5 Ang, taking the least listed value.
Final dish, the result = 62.6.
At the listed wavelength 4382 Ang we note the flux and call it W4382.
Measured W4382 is 77.8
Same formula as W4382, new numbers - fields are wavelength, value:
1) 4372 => 76.6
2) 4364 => 81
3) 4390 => 73.4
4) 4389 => 73.6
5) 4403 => 65.3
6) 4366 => 86.1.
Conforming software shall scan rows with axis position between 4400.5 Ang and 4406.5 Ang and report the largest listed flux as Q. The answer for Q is 75.5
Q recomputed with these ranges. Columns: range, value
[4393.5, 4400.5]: 79.7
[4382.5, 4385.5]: 75.4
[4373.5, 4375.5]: 73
